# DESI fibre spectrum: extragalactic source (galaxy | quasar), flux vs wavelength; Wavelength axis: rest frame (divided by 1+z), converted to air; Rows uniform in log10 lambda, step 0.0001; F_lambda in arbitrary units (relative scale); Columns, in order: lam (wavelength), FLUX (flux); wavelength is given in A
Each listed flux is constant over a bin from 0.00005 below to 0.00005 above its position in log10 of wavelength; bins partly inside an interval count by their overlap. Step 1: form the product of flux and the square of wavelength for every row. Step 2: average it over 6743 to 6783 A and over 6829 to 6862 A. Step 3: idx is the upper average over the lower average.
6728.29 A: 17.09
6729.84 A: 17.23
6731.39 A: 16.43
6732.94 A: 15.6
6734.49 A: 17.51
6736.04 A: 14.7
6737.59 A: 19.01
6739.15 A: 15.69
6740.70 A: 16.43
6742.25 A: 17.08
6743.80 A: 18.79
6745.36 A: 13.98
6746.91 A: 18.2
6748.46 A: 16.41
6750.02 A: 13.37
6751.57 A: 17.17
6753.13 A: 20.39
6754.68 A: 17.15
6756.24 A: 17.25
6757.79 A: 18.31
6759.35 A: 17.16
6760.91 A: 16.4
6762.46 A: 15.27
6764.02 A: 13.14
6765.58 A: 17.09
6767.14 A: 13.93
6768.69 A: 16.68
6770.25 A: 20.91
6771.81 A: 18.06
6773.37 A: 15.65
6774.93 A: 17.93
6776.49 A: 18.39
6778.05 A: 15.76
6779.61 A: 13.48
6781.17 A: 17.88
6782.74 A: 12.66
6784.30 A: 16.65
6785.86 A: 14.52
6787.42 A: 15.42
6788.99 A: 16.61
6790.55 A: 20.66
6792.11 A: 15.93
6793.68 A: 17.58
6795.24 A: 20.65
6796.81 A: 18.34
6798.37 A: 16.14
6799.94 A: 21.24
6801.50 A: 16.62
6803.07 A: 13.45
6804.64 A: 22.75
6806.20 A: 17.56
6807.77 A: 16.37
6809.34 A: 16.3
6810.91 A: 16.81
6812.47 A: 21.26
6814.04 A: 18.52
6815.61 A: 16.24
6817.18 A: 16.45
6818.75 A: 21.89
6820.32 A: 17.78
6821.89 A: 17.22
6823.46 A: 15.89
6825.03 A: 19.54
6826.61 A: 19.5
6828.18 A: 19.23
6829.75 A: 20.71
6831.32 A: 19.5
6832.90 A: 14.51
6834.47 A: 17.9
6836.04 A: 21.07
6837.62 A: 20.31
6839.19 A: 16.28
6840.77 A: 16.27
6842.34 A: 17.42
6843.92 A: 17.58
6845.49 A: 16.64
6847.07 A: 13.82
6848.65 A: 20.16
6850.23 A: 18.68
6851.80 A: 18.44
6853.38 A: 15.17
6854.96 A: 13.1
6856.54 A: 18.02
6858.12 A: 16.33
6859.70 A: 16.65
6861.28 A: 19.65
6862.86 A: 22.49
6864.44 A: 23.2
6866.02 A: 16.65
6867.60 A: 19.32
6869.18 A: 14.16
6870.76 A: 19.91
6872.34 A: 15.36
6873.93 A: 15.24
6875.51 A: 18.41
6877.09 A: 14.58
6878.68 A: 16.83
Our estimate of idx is 1.08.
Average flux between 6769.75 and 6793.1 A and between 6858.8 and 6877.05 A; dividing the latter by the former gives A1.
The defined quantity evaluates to 1.09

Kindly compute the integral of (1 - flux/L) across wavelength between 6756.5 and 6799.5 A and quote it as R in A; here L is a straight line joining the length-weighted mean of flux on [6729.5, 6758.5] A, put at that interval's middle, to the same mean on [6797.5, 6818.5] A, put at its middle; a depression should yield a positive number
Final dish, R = 1.50 A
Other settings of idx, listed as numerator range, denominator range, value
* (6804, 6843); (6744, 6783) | 1.12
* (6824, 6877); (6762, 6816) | 1.07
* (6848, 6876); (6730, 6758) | 1.10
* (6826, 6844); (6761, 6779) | 1.13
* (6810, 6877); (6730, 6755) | 1.10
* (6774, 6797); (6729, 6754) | 1.01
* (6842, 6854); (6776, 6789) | 1.13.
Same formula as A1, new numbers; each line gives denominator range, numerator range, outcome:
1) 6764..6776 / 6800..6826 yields 1.06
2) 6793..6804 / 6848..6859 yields 0.96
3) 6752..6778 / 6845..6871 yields 1.04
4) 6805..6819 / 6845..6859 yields 0.93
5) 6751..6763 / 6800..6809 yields 1.01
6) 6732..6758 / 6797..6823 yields 1.06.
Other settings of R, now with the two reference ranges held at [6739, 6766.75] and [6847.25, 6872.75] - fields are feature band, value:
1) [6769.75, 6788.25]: 0.6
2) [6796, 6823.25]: -1.0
